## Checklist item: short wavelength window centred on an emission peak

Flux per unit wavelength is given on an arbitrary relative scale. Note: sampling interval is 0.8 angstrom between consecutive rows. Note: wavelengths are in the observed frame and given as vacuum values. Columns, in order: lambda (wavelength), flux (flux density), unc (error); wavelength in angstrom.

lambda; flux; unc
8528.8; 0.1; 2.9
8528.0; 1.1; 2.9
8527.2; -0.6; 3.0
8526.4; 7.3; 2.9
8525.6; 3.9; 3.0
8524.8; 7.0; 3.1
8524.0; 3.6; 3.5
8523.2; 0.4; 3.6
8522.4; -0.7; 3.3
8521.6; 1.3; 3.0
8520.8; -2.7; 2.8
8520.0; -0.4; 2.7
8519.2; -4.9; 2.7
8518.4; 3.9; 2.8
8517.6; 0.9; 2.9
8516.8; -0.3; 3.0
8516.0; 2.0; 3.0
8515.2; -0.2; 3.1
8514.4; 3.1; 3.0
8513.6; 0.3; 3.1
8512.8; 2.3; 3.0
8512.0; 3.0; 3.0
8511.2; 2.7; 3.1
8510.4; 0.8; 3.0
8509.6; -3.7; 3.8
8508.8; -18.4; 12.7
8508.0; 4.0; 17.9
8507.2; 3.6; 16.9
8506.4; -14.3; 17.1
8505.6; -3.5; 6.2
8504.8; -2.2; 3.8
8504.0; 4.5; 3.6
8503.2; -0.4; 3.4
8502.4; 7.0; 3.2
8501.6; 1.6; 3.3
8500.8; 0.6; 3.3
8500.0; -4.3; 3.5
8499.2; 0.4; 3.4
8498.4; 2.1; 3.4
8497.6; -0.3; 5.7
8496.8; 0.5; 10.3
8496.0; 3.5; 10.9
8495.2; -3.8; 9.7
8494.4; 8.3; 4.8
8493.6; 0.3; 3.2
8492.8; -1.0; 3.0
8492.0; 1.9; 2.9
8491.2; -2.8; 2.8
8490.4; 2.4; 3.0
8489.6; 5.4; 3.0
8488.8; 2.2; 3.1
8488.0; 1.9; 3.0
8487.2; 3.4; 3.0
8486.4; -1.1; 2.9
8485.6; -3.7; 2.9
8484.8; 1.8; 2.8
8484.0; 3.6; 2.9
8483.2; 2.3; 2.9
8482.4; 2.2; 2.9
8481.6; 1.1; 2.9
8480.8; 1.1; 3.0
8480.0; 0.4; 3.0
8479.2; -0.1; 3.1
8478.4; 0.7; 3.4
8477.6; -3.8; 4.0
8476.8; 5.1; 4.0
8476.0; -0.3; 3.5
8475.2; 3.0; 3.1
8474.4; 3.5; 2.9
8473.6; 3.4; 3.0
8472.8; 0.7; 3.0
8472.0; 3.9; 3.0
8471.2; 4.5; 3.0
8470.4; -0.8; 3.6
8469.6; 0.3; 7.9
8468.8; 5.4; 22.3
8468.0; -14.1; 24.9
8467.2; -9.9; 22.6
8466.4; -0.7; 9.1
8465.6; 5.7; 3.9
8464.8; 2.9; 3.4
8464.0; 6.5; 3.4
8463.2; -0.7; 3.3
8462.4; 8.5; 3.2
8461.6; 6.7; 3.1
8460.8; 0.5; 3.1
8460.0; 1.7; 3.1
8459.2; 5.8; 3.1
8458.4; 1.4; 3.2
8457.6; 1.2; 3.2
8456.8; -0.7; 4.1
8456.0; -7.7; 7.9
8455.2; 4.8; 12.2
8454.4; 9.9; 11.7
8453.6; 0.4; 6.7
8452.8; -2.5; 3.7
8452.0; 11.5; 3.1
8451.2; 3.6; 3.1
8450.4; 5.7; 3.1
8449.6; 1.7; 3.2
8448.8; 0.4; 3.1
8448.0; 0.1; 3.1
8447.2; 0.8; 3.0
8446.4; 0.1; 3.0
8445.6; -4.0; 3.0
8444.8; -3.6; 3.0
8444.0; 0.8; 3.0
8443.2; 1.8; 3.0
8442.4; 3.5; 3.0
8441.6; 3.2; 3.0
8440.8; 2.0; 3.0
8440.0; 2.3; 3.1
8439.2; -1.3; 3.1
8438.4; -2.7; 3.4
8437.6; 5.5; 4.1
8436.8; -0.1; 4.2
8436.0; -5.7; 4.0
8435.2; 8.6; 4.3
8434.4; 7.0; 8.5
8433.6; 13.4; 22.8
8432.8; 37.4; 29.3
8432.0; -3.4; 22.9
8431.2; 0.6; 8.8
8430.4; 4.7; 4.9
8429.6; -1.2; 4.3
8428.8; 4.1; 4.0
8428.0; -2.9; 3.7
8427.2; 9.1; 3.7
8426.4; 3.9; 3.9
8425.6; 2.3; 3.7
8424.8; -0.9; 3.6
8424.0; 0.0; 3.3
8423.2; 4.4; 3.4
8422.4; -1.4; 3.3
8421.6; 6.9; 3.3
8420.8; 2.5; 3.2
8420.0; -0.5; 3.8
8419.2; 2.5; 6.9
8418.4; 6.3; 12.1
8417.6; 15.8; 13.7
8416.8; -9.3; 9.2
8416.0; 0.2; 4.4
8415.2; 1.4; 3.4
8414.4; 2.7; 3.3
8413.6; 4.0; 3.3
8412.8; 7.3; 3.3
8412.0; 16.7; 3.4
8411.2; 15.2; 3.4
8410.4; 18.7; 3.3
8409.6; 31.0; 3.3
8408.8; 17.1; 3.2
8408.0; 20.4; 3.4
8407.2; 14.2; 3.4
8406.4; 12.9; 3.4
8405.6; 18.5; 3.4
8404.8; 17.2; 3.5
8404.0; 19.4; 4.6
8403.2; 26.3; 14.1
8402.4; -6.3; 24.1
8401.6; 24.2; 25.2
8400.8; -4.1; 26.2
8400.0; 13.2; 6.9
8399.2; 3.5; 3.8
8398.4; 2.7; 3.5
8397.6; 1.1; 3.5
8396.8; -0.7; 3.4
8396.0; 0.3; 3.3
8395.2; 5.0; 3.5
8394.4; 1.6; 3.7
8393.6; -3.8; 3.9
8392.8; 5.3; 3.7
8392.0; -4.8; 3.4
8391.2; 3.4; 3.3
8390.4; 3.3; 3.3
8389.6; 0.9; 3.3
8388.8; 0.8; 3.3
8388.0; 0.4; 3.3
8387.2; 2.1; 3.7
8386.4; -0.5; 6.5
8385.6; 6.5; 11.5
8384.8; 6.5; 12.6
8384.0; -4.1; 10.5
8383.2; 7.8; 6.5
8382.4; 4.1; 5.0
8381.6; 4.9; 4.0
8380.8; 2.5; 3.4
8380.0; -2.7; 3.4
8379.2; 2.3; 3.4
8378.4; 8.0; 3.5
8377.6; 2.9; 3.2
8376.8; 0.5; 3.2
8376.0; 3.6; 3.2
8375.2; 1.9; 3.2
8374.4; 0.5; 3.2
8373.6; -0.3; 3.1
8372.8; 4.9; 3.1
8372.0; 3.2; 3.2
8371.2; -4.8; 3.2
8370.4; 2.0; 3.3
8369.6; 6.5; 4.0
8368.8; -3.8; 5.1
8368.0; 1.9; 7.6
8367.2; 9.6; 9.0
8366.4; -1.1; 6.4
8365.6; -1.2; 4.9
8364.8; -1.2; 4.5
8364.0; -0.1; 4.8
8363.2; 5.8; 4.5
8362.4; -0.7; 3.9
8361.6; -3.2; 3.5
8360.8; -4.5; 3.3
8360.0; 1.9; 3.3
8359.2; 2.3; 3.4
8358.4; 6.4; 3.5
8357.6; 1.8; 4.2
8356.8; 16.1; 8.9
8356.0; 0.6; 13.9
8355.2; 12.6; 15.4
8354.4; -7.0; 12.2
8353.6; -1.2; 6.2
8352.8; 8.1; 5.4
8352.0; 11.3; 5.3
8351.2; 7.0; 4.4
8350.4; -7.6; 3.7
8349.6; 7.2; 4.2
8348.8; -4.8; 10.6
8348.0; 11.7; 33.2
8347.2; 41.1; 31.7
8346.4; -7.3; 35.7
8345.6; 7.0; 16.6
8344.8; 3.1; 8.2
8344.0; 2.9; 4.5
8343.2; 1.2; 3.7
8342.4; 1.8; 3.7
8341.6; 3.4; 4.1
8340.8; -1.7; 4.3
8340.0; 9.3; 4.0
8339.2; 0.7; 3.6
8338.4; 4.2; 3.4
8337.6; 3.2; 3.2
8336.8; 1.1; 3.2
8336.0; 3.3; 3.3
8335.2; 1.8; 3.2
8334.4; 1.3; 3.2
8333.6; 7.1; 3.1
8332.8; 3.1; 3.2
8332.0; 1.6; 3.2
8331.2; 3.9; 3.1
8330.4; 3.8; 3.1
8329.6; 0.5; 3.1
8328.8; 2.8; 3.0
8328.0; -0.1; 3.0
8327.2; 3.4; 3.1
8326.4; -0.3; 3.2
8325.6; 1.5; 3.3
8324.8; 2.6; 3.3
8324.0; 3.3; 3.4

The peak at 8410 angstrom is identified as [O II]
